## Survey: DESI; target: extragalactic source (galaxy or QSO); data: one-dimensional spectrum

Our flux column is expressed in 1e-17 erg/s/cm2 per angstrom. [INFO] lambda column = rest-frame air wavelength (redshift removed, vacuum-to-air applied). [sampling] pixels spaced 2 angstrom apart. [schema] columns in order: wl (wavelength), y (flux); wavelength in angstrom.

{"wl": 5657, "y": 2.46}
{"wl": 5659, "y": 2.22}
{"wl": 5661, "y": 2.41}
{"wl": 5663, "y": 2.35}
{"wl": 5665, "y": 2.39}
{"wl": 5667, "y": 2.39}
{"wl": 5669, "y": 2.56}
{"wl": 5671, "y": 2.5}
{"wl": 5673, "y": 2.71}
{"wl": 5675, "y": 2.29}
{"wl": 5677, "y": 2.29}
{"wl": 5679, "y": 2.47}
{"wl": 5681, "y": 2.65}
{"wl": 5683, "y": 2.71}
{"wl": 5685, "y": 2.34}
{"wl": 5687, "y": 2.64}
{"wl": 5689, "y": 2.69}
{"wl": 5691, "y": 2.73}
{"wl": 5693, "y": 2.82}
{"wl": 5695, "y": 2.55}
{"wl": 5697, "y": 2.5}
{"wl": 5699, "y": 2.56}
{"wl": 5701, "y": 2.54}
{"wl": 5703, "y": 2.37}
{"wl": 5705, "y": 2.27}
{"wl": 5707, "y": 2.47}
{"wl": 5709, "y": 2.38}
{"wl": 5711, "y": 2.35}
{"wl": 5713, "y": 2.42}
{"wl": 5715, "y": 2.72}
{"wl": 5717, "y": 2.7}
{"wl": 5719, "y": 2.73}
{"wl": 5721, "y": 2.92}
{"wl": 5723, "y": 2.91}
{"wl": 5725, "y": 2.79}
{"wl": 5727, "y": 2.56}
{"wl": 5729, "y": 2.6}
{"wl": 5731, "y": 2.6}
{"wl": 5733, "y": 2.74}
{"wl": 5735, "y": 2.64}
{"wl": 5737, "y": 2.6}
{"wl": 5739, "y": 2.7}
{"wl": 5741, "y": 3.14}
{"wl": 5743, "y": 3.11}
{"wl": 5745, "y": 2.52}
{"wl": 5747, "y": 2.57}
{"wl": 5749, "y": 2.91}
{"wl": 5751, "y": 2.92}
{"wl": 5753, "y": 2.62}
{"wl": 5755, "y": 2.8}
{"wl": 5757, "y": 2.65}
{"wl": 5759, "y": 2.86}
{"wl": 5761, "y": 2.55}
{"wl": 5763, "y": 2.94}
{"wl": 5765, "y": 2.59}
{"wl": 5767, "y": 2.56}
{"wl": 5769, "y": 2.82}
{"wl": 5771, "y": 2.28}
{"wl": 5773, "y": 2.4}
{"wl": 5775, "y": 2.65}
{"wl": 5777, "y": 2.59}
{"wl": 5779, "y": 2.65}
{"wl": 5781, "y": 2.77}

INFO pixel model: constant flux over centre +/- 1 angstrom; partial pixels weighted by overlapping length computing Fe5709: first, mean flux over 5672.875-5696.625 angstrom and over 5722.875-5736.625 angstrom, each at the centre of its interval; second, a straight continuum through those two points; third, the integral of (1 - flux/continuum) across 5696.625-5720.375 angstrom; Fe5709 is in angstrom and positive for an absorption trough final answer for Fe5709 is 1.1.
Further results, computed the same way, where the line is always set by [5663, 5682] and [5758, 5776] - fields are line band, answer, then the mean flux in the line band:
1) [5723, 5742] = -1.1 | 2.72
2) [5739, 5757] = -1.5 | 2.81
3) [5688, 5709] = -0.3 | 2.54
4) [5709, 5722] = -0.4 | 2.62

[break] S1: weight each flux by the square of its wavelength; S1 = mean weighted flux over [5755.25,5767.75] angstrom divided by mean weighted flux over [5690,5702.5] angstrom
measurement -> 1.06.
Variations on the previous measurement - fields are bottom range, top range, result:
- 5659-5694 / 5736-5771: 1.12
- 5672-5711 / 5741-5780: 1.10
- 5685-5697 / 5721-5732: 1.04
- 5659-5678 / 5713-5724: 1.16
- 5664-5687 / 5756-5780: 1.09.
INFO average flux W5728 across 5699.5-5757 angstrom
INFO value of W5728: 2.66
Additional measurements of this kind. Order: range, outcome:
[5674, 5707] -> 2.52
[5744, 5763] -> 2.72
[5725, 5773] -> 2.7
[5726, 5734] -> 2.62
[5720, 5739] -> 2.71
